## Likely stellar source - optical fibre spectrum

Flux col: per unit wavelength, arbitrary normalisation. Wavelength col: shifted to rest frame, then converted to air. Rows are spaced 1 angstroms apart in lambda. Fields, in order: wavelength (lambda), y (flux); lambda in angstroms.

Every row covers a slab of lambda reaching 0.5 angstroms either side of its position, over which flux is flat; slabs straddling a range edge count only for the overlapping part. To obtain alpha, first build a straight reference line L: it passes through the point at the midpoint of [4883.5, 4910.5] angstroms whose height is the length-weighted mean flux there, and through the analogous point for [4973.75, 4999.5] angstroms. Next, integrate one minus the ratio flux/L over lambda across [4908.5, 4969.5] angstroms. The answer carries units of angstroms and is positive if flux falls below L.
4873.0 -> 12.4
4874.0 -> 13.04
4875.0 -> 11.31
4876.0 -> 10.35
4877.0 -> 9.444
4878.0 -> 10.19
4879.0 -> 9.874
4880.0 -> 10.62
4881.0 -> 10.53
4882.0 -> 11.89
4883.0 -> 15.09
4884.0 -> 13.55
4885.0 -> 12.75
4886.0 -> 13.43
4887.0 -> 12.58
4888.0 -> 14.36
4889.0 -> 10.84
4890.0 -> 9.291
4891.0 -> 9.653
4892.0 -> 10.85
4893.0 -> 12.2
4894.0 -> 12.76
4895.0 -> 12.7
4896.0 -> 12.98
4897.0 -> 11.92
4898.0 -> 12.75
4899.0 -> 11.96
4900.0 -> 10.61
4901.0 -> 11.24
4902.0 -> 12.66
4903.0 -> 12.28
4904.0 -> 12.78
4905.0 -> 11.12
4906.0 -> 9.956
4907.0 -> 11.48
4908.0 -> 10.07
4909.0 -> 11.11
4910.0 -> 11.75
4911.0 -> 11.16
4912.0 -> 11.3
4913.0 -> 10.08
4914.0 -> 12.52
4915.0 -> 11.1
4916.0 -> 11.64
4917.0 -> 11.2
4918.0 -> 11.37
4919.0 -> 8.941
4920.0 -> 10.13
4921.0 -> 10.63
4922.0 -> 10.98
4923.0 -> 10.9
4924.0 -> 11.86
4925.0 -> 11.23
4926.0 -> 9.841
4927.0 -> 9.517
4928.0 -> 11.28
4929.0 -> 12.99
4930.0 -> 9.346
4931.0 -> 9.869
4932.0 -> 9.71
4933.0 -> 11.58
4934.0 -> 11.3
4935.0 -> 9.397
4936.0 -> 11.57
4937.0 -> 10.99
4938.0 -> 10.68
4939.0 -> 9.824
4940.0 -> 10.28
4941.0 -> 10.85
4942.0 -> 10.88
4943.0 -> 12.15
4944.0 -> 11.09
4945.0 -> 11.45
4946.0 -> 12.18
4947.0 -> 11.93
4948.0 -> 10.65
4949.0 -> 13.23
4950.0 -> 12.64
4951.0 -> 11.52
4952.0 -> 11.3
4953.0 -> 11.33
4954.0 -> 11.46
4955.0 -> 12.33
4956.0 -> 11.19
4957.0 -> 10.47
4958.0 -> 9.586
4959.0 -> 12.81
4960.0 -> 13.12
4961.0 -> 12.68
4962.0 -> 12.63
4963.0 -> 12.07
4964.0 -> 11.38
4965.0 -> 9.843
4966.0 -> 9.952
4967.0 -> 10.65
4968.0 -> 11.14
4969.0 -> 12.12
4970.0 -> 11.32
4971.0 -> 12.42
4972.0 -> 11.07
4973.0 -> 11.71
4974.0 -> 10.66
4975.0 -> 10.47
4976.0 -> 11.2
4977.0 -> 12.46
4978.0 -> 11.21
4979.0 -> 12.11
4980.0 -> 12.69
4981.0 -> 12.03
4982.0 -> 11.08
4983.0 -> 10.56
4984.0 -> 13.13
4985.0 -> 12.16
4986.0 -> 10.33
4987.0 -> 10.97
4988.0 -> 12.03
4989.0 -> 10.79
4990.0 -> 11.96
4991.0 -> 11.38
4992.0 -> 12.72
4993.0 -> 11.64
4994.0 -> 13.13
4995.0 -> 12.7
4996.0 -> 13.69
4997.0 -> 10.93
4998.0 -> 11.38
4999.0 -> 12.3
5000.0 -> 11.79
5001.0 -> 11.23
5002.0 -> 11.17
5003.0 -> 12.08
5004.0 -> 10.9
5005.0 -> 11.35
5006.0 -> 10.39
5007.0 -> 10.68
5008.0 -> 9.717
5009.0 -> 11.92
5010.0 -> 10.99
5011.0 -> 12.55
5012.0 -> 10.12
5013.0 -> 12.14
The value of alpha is 3.3 angstroms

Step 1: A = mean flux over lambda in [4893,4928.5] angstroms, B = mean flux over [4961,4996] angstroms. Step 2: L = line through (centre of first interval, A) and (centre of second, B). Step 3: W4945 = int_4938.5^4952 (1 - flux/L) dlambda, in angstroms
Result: 0.1 angstroms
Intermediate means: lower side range 11.3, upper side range 11.6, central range 11.4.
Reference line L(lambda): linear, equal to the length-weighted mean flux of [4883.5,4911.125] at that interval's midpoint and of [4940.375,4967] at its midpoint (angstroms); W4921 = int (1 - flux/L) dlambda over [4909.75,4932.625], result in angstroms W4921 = 1.7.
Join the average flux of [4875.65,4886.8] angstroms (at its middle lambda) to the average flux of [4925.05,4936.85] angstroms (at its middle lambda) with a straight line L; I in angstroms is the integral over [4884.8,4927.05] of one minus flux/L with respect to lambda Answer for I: -1.0 angstroms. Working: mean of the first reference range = 11.7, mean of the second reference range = 10.6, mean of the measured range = 11.4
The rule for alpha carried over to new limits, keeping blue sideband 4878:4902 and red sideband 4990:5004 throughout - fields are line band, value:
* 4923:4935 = 1.22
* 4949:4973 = 0.78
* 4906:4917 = 0.70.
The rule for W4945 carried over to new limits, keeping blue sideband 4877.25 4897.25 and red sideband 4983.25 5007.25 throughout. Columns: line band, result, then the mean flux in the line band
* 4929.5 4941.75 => 1.39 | 10.5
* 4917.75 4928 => 1.09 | 10.6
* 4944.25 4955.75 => -0.02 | 11.8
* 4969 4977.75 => 0.21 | 11.4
